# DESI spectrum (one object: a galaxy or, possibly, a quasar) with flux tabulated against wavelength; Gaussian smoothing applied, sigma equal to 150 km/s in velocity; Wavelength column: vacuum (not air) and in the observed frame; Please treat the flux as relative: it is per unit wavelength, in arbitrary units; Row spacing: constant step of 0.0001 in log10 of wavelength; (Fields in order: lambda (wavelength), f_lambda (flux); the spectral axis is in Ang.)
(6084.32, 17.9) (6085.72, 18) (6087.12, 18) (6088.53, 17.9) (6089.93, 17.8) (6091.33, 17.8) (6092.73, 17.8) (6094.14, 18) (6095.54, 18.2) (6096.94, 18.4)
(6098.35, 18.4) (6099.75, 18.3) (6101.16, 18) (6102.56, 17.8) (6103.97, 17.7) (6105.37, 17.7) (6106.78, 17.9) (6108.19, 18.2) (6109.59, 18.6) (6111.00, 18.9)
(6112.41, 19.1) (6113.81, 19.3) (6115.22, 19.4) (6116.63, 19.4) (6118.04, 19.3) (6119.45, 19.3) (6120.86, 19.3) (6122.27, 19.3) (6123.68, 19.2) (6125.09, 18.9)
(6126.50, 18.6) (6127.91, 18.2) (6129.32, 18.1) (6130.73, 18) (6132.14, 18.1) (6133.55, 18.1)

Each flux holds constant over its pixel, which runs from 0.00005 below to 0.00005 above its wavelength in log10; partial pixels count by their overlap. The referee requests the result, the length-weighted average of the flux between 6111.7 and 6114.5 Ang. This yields 19.2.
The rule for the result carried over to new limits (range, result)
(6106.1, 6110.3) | 18.2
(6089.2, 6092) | 17.8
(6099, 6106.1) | 17.9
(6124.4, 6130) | 18.5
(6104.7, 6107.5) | 17.8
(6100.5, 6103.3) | 17.9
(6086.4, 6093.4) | 17.9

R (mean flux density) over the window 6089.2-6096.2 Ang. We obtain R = 17.9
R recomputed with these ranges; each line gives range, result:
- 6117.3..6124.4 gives 19.3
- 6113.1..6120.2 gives 19.3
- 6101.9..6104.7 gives 17.8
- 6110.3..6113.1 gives 19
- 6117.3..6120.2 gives 19.3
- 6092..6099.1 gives 18.2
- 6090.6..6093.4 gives 17.8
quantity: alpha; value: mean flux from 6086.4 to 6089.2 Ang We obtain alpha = 17.9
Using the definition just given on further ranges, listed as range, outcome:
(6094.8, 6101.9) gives 18.3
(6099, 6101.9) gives 18.2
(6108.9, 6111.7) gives 18.7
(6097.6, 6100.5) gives 18.3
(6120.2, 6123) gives 19.3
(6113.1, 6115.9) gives 19.4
